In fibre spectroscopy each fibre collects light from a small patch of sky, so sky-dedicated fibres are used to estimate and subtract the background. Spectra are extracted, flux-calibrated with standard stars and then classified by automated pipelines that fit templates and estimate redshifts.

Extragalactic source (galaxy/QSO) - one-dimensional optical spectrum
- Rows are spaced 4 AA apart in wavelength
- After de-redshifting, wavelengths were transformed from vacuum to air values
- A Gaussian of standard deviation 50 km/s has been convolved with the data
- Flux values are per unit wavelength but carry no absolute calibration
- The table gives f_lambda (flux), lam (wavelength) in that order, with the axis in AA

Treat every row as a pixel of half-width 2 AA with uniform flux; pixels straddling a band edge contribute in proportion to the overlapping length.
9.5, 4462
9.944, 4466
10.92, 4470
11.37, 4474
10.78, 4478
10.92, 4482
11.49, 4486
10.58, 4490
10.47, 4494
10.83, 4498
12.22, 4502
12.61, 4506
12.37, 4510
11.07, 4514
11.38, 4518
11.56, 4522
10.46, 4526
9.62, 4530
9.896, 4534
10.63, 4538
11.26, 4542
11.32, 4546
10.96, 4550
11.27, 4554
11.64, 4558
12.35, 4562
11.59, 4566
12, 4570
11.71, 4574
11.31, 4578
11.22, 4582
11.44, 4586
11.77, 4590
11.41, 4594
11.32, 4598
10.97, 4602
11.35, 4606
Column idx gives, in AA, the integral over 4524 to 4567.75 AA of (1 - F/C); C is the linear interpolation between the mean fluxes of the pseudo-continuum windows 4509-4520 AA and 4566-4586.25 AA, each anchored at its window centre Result 2.1 AA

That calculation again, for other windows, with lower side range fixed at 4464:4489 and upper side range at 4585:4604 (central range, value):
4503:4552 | -0.1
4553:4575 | -1.0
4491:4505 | -0.3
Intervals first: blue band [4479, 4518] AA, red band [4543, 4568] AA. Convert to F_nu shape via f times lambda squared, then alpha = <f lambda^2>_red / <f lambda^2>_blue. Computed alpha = 1.04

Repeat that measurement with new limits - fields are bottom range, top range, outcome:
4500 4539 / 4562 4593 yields 1.07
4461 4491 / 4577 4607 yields 1.11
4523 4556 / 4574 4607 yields 1.09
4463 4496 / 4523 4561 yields 1.04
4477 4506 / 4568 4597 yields 1.08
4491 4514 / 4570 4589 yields 1.03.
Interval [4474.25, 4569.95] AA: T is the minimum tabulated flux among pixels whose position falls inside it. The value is 9.62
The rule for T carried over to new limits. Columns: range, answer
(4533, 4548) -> 9.896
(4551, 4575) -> 11.27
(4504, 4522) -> 11.07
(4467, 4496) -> 10.47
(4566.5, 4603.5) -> 10.97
